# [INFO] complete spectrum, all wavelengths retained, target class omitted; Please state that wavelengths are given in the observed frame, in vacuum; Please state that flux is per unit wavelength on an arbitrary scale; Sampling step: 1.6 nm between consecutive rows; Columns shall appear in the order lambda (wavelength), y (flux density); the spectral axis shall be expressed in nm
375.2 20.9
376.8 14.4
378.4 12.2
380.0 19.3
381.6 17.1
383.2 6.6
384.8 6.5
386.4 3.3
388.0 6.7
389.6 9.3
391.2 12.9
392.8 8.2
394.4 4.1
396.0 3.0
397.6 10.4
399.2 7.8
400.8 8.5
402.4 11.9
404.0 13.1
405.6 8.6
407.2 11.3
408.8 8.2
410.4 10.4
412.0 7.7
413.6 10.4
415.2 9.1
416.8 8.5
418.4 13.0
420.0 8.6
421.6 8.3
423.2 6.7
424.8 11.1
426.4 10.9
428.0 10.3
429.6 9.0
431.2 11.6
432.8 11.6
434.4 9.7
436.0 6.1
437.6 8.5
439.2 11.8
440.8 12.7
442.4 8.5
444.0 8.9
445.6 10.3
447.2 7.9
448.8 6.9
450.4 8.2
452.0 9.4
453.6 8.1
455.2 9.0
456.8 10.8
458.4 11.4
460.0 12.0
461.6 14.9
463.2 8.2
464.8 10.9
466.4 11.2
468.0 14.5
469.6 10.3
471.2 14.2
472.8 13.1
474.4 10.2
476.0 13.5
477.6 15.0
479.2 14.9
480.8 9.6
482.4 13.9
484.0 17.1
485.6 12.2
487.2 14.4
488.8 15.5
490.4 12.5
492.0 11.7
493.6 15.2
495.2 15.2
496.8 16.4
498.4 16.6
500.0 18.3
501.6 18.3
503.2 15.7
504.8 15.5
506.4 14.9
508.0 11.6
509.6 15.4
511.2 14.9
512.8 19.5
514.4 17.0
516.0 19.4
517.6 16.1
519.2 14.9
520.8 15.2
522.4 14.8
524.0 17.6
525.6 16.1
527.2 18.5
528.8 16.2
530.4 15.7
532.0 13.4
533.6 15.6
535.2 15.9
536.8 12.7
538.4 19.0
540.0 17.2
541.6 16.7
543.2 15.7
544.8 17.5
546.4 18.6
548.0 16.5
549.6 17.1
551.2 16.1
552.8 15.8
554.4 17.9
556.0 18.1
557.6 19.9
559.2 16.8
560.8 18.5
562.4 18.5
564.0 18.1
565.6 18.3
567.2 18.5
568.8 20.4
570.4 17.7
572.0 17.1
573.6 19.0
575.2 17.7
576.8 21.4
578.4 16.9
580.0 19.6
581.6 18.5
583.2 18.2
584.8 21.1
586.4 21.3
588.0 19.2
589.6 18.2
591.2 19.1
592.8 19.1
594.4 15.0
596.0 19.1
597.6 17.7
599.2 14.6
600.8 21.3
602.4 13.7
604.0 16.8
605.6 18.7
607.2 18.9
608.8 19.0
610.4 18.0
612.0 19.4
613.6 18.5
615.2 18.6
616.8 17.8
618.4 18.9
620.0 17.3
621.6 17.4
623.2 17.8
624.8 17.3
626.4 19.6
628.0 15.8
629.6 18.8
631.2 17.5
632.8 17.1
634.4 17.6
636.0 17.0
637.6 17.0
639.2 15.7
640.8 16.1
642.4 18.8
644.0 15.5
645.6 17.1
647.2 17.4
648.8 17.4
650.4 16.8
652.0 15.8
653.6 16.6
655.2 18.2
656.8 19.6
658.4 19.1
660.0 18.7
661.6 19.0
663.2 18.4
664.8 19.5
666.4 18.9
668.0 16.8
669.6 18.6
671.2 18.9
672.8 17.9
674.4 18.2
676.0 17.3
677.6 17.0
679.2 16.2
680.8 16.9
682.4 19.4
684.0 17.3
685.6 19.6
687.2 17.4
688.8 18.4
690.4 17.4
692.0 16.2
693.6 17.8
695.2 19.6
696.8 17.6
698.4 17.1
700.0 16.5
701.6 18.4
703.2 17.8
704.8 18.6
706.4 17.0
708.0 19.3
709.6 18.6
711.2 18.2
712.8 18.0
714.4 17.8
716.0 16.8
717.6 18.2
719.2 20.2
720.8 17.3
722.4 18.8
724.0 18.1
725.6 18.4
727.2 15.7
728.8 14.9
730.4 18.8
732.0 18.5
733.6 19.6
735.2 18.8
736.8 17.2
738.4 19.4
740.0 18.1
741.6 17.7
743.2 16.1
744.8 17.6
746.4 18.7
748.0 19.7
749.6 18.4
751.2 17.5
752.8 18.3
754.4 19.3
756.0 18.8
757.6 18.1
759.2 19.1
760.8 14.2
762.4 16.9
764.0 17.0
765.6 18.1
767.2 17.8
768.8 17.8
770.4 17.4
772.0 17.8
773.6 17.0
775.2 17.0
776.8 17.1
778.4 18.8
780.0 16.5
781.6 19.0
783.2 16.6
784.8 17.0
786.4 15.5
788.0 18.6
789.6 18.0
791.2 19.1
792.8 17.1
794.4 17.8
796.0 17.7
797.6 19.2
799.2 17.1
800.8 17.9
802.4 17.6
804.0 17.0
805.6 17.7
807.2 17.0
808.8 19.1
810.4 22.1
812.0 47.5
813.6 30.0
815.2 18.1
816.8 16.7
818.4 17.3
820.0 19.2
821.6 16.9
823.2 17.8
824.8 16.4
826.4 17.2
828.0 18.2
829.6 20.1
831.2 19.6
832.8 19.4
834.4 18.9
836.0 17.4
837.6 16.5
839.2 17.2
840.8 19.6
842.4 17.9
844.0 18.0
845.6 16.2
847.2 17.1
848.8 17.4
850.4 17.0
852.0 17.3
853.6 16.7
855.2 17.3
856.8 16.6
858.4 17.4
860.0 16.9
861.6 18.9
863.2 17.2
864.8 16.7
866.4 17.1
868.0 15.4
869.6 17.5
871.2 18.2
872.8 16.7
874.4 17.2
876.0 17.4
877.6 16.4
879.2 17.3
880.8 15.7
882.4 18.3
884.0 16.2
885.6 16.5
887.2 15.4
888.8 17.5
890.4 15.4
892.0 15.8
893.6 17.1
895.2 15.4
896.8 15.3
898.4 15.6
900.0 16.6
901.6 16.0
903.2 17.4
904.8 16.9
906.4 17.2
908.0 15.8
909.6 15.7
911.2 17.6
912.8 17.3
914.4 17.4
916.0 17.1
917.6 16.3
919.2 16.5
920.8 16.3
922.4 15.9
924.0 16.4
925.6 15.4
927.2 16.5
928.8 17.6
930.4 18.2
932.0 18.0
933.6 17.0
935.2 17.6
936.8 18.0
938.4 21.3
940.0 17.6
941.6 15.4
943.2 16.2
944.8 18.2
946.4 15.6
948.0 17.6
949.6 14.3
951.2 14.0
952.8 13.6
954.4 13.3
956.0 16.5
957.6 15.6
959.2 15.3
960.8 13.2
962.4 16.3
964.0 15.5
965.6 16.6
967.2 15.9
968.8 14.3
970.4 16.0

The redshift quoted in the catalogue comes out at 0.24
